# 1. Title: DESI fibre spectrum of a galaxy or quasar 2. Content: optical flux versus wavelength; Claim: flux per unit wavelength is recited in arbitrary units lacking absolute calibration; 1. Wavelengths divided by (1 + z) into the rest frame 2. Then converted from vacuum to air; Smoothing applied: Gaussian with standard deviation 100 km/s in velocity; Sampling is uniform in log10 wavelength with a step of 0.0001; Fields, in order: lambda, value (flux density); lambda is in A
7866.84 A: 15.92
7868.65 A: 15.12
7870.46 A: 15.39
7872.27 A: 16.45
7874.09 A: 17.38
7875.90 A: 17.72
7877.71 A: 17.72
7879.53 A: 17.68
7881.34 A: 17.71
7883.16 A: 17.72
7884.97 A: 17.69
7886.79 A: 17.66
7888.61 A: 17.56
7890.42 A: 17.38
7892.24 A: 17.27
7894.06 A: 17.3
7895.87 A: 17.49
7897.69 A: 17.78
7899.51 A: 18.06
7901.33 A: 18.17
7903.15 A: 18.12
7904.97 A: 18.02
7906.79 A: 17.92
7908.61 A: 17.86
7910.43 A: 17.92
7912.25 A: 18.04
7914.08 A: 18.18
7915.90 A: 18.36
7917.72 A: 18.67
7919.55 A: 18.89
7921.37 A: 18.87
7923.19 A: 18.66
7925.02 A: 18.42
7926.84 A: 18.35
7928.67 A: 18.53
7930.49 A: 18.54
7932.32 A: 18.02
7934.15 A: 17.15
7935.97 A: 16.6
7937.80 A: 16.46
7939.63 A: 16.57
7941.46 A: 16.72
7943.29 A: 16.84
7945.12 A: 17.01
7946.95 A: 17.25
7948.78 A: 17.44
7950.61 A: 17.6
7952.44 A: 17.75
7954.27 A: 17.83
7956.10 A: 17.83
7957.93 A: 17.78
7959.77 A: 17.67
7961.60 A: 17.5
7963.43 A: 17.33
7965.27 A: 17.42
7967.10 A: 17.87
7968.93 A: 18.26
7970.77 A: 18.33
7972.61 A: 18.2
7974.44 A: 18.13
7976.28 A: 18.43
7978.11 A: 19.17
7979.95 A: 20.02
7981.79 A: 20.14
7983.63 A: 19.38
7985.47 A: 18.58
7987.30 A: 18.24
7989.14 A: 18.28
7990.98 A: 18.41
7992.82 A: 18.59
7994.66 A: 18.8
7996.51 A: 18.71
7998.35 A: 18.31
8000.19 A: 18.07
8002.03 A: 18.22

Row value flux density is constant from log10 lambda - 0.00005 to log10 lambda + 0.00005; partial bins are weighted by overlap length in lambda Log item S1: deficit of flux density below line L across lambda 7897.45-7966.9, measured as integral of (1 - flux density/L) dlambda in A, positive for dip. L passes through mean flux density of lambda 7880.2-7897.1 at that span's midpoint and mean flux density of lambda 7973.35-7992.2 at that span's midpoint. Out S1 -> 1.4 A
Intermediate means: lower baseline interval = 17.5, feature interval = 17.8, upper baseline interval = 18.9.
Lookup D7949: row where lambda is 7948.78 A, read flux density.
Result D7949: 17.44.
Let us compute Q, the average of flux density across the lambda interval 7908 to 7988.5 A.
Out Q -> 18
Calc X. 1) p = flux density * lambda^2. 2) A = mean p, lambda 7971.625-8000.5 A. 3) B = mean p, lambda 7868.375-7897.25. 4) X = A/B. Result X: 1.1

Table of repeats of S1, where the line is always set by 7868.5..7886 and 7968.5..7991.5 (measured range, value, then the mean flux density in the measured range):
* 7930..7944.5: 0.8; 17.1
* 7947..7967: 0.9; 17.6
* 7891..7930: -1.0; 18.1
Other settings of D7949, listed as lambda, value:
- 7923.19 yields 18.66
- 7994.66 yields 18.8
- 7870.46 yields 15.39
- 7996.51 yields 18.71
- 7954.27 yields 17.83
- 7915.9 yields 18.36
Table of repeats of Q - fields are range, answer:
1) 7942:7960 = 17.5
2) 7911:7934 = 18.4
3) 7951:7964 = 17.7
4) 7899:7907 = 18.1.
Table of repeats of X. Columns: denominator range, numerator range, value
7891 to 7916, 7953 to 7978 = 1.02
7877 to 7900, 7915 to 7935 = 1.06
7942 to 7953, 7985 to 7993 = 1.08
